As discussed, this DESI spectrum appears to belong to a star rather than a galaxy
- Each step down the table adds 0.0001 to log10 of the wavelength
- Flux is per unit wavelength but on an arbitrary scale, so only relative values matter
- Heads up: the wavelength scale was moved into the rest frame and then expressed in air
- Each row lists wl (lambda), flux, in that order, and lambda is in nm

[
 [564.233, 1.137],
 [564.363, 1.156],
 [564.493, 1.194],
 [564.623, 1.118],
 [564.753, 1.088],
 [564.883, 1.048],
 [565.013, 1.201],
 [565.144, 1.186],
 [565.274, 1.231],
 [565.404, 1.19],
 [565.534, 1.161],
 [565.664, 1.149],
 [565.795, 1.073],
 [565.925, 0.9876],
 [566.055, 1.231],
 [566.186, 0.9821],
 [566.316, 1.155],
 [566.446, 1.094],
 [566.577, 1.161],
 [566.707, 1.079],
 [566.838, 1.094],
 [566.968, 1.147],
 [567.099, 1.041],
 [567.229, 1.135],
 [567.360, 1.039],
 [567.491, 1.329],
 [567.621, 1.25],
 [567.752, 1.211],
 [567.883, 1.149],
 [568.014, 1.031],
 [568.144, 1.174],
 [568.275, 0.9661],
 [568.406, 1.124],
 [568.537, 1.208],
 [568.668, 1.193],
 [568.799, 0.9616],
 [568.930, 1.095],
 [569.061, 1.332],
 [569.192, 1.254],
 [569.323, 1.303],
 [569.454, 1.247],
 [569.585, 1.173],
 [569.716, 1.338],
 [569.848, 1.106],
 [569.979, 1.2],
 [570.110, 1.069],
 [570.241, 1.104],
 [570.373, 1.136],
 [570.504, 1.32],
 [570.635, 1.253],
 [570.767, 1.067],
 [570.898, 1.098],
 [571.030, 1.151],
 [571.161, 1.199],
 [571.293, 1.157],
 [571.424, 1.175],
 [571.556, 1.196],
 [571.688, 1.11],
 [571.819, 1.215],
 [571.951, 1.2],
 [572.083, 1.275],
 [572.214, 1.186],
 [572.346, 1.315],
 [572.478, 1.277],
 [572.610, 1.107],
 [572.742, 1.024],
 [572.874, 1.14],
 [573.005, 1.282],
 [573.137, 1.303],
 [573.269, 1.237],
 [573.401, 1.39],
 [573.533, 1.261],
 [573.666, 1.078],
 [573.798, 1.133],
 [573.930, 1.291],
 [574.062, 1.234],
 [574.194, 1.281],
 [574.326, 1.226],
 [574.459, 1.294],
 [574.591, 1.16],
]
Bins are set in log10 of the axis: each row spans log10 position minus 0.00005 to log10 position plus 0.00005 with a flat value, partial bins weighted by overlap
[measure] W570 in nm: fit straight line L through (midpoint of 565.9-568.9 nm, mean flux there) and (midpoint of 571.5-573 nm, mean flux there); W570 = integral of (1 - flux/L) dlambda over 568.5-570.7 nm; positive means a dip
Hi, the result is -0.08 nm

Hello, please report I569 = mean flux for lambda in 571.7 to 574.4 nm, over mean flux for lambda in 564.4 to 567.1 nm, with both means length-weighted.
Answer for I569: 1.08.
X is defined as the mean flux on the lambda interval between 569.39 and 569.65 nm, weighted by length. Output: 1.21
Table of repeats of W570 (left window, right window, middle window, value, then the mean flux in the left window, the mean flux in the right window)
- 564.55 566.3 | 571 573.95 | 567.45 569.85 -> -0.04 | 1.13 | 1.2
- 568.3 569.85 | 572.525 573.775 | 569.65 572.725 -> 0.04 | 1.19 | 1.2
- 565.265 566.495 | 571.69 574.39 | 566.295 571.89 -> 0.03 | 1.12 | 1.22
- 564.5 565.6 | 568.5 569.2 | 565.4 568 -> 0.07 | 1.16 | 1.17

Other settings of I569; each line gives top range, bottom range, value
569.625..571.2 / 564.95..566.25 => 1.03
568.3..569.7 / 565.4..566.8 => 1.07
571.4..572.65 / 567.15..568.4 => 1.06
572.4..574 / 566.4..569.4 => 1.06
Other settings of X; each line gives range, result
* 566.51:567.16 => 1.1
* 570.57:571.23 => 1.15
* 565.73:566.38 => 1.09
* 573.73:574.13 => 1.22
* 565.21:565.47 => 1.21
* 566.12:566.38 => 1.07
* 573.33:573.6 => 1.32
